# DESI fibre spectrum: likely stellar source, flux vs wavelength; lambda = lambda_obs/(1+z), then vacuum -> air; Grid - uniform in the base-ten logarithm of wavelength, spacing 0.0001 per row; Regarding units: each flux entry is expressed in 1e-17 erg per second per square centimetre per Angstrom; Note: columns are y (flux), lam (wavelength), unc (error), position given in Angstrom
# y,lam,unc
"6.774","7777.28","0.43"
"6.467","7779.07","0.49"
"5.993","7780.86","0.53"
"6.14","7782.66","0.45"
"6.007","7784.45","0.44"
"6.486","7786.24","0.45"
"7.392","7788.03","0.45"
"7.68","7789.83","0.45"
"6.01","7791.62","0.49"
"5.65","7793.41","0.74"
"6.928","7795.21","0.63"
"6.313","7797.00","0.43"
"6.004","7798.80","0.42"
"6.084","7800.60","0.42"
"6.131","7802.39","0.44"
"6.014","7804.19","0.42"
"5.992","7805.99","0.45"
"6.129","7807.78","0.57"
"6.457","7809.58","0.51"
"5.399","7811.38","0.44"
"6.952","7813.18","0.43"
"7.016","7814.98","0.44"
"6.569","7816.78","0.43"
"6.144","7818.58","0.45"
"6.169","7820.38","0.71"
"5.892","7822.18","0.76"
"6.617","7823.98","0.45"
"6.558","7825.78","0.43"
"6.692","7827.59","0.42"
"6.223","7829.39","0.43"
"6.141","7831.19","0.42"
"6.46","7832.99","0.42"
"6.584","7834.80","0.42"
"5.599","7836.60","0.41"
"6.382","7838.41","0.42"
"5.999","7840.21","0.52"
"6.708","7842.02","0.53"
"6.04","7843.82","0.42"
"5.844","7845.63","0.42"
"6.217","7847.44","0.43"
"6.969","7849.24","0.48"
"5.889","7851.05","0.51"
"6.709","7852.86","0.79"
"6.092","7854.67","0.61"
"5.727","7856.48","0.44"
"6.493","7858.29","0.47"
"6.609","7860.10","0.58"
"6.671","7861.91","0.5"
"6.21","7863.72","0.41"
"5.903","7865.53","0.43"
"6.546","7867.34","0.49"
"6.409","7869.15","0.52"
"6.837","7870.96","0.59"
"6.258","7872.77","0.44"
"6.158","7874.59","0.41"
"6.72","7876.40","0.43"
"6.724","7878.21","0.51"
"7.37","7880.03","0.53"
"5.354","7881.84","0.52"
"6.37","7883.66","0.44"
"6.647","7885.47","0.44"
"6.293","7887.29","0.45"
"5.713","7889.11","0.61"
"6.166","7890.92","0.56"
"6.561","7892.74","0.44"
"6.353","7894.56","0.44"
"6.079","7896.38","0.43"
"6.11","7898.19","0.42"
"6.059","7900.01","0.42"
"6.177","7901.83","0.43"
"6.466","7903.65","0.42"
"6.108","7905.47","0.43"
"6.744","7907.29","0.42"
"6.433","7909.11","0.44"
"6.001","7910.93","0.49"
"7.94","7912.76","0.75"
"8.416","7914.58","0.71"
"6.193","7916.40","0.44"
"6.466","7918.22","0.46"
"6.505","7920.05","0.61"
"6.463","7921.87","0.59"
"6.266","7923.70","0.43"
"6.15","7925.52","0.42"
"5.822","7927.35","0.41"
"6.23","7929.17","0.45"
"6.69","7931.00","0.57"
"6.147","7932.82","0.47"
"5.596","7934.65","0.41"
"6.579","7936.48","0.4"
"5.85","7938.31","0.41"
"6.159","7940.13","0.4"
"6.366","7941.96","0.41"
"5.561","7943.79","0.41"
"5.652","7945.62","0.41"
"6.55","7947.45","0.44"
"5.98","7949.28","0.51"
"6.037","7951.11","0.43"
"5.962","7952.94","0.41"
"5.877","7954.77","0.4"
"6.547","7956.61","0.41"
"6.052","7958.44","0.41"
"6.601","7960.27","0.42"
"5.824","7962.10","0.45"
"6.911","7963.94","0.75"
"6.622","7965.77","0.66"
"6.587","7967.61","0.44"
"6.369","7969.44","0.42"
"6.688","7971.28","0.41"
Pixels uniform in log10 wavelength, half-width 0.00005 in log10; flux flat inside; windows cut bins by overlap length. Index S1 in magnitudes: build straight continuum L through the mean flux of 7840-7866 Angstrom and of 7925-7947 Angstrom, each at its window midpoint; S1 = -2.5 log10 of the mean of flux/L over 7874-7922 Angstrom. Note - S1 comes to -0.05 mag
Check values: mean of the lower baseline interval 6.28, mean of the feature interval 6.47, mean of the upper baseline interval 6.08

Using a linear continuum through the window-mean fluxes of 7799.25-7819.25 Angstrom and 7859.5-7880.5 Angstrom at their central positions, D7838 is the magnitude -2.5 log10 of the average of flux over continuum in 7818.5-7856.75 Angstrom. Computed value 0.02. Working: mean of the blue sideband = 6.26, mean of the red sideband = 6.52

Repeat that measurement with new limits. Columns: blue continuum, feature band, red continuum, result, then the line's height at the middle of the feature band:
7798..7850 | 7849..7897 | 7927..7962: -0.025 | 6.21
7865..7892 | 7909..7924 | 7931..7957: -0.096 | 6.2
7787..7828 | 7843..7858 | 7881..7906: 0.014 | 6.28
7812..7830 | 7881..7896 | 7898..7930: 0.052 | 6.48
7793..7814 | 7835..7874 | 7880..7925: 0.002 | 6.31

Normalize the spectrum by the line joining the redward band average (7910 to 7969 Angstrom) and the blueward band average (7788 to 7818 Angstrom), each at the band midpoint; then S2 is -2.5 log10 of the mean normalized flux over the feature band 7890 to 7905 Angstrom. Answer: 0.02 mag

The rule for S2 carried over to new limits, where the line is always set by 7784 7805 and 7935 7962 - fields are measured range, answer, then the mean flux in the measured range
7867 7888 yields -0.04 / 6.47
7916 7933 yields -0.03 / 6.3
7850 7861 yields 0.00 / 6.26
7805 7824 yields 0.01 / 6.29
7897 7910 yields -0.02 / 6.3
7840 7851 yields 0.00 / 6.28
